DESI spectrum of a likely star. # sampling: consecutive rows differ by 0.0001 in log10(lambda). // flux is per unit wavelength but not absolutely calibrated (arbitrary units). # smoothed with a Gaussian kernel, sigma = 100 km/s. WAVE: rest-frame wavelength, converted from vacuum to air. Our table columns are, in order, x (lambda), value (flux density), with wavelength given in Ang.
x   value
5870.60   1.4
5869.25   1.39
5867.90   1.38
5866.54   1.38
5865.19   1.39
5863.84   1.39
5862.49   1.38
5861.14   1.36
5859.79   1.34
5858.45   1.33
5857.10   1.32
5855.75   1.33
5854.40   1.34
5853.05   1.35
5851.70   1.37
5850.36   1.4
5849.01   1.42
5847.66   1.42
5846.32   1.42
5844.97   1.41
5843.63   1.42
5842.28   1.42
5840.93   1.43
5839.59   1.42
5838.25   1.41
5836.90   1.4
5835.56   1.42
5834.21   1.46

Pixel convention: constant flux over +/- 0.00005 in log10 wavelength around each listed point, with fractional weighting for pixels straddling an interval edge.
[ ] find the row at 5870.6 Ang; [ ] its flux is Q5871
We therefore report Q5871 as 1.4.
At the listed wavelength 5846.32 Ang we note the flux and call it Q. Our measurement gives 1.42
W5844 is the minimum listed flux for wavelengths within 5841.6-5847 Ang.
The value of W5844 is 1.41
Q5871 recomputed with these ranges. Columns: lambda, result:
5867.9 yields 1.38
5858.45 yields 1.33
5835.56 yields 1.42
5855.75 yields 1.33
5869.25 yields 1.39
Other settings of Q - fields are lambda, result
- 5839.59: 1.42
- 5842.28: 1.42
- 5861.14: 1.36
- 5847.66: 1.42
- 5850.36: 1.4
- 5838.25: 1.41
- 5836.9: 1.4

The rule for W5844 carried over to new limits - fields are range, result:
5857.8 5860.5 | 1.33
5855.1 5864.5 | 1.32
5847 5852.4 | 1.37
